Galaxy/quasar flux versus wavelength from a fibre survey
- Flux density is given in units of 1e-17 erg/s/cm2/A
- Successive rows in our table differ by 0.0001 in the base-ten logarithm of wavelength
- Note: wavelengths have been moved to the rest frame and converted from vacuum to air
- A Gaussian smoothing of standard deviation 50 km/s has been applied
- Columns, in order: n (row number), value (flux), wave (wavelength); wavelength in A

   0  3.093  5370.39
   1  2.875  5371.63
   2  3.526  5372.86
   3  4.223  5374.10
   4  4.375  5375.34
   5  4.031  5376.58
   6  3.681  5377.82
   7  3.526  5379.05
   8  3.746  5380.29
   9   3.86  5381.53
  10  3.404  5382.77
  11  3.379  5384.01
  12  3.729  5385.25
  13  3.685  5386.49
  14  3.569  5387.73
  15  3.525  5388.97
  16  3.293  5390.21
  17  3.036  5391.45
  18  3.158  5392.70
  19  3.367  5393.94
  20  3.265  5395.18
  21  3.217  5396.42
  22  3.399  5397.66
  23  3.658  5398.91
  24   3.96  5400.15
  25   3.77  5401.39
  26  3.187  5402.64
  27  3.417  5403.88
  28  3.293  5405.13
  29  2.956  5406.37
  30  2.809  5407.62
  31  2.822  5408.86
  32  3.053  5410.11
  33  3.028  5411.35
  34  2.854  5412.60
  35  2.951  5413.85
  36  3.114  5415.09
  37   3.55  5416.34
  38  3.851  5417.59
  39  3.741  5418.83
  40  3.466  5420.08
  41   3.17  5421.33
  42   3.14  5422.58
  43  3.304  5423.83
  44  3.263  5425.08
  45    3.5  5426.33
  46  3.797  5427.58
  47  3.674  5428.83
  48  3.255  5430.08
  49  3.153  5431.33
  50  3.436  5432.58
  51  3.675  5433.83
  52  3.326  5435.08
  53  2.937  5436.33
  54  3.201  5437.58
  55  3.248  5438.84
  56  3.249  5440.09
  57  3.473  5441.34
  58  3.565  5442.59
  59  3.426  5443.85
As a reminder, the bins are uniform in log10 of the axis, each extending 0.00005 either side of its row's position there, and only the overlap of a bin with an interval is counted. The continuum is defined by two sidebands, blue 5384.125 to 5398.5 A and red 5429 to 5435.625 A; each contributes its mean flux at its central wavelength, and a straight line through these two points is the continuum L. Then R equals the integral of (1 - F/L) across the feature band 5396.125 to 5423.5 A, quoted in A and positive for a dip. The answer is 0.79 A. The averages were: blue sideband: 3.39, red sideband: 3.39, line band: 3.29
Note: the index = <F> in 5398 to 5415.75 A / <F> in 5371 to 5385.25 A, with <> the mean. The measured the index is 0.87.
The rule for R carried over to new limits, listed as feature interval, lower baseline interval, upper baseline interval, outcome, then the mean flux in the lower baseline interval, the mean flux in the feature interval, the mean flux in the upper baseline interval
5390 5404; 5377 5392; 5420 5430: 0.42 A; 3.55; 3.4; 3.4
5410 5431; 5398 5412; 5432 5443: -0.23 A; 3.27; 3.34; 3.34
